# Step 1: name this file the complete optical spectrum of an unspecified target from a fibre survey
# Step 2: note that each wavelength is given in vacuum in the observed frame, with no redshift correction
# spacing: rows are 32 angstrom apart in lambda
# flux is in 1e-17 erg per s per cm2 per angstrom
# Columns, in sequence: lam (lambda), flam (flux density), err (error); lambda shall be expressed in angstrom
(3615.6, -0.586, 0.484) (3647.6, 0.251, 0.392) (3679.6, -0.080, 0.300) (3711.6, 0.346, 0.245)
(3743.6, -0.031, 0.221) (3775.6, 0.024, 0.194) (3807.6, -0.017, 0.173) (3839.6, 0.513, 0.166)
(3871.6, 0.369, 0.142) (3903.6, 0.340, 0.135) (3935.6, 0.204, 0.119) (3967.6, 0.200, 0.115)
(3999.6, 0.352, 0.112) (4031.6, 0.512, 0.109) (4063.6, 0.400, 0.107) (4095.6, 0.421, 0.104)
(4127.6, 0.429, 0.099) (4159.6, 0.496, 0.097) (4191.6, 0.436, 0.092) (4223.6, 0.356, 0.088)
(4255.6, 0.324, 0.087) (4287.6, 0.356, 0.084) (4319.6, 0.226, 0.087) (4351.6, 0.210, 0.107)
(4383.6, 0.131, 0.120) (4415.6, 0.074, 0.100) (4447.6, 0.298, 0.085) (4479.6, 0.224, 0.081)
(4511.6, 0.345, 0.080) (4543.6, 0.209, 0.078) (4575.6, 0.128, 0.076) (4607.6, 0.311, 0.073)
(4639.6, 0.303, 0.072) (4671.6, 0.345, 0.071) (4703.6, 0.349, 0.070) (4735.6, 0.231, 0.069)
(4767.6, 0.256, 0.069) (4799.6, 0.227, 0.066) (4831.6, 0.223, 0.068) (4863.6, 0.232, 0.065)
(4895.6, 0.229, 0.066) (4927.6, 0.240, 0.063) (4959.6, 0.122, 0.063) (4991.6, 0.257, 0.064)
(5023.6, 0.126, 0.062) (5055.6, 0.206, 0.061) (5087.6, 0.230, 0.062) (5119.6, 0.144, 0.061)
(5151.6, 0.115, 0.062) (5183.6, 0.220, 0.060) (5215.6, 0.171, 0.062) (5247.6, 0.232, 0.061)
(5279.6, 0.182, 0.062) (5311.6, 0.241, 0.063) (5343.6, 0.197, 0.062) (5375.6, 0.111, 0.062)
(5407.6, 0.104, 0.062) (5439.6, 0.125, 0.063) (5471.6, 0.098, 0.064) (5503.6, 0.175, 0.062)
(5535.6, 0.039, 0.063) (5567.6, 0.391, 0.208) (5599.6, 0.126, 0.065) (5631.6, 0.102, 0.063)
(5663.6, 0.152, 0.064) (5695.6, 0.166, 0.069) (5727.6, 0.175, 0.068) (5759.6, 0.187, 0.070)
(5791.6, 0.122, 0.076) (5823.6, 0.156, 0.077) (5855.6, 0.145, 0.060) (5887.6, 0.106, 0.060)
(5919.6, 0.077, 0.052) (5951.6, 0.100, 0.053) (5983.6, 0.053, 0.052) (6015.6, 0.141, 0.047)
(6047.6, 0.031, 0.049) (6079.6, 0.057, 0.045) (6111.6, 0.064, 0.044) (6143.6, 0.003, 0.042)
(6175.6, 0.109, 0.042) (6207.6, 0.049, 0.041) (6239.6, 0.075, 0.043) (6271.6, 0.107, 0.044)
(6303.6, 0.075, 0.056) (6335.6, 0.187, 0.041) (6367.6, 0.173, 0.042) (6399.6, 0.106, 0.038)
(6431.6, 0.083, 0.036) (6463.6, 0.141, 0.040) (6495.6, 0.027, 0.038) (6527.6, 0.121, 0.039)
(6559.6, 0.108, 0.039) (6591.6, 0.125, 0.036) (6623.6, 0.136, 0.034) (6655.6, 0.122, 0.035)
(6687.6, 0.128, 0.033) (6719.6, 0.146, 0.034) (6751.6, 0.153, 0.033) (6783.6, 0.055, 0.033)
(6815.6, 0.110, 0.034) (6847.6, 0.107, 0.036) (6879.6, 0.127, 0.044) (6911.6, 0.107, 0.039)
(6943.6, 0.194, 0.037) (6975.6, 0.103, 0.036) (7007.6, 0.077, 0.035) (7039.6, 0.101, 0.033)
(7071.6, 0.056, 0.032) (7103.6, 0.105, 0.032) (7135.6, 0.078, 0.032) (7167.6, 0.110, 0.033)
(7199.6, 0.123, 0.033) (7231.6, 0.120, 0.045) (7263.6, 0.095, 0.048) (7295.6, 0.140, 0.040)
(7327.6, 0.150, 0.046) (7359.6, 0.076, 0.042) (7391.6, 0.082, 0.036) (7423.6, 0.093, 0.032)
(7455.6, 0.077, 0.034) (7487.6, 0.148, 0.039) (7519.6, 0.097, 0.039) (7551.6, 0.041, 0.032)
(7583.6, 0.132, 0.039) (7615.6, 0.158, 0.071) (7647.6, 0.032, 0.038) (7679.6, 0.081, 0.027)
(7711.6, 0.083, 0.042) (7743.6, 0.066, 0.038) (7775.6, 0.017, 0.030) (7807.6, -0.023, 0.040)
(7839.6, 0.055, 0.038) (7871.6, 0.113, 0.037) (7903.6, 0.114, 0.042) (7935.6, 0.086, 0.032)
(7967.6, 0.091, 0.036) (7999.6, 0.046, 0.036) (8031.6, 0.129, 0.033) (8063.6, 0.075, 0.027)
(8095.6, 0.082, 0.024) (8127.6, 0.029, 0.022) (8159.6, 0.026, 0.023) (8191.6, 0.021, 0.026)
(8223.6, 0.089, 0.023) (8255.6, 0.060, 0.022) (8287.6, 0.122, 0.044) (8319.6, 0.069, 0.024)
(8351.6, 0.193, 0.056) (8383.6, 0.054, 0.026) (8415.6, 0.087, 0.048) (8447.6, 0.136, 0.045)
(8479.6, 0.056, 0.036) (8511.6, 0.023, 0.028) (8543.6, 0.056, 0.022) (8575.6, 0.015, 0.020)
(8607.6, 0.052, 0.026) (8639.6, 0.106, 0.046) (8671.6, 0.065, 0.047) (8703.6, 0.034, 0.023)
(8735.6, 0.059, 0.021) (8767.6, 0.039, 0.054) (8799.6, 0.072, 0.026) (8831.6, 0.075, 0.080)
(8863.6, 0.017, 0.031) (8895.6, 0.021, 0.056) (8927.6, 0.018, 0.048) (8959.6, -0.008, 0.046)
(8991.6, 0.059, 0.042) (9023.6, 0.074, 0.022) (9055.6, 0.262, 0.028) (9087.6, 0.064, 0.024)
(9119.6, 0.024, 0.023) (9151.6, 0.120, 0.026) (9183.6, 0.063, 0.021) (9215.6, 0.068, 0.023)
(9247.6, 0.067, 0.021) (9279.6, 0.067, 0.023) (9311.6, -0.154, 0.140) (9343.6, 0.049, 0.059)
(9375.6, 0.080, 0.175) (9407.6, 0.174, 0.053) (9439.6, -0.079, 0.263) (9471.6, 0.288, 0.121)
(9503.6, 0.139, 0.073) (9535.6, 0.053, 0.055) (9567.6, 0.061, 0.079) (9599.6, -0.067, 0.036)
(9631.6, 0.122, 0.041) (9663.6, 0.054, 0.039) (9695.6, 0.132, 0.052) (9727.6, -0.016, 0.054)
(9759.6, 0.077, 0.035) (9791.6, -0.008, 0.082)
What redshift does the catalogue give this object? 1.43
